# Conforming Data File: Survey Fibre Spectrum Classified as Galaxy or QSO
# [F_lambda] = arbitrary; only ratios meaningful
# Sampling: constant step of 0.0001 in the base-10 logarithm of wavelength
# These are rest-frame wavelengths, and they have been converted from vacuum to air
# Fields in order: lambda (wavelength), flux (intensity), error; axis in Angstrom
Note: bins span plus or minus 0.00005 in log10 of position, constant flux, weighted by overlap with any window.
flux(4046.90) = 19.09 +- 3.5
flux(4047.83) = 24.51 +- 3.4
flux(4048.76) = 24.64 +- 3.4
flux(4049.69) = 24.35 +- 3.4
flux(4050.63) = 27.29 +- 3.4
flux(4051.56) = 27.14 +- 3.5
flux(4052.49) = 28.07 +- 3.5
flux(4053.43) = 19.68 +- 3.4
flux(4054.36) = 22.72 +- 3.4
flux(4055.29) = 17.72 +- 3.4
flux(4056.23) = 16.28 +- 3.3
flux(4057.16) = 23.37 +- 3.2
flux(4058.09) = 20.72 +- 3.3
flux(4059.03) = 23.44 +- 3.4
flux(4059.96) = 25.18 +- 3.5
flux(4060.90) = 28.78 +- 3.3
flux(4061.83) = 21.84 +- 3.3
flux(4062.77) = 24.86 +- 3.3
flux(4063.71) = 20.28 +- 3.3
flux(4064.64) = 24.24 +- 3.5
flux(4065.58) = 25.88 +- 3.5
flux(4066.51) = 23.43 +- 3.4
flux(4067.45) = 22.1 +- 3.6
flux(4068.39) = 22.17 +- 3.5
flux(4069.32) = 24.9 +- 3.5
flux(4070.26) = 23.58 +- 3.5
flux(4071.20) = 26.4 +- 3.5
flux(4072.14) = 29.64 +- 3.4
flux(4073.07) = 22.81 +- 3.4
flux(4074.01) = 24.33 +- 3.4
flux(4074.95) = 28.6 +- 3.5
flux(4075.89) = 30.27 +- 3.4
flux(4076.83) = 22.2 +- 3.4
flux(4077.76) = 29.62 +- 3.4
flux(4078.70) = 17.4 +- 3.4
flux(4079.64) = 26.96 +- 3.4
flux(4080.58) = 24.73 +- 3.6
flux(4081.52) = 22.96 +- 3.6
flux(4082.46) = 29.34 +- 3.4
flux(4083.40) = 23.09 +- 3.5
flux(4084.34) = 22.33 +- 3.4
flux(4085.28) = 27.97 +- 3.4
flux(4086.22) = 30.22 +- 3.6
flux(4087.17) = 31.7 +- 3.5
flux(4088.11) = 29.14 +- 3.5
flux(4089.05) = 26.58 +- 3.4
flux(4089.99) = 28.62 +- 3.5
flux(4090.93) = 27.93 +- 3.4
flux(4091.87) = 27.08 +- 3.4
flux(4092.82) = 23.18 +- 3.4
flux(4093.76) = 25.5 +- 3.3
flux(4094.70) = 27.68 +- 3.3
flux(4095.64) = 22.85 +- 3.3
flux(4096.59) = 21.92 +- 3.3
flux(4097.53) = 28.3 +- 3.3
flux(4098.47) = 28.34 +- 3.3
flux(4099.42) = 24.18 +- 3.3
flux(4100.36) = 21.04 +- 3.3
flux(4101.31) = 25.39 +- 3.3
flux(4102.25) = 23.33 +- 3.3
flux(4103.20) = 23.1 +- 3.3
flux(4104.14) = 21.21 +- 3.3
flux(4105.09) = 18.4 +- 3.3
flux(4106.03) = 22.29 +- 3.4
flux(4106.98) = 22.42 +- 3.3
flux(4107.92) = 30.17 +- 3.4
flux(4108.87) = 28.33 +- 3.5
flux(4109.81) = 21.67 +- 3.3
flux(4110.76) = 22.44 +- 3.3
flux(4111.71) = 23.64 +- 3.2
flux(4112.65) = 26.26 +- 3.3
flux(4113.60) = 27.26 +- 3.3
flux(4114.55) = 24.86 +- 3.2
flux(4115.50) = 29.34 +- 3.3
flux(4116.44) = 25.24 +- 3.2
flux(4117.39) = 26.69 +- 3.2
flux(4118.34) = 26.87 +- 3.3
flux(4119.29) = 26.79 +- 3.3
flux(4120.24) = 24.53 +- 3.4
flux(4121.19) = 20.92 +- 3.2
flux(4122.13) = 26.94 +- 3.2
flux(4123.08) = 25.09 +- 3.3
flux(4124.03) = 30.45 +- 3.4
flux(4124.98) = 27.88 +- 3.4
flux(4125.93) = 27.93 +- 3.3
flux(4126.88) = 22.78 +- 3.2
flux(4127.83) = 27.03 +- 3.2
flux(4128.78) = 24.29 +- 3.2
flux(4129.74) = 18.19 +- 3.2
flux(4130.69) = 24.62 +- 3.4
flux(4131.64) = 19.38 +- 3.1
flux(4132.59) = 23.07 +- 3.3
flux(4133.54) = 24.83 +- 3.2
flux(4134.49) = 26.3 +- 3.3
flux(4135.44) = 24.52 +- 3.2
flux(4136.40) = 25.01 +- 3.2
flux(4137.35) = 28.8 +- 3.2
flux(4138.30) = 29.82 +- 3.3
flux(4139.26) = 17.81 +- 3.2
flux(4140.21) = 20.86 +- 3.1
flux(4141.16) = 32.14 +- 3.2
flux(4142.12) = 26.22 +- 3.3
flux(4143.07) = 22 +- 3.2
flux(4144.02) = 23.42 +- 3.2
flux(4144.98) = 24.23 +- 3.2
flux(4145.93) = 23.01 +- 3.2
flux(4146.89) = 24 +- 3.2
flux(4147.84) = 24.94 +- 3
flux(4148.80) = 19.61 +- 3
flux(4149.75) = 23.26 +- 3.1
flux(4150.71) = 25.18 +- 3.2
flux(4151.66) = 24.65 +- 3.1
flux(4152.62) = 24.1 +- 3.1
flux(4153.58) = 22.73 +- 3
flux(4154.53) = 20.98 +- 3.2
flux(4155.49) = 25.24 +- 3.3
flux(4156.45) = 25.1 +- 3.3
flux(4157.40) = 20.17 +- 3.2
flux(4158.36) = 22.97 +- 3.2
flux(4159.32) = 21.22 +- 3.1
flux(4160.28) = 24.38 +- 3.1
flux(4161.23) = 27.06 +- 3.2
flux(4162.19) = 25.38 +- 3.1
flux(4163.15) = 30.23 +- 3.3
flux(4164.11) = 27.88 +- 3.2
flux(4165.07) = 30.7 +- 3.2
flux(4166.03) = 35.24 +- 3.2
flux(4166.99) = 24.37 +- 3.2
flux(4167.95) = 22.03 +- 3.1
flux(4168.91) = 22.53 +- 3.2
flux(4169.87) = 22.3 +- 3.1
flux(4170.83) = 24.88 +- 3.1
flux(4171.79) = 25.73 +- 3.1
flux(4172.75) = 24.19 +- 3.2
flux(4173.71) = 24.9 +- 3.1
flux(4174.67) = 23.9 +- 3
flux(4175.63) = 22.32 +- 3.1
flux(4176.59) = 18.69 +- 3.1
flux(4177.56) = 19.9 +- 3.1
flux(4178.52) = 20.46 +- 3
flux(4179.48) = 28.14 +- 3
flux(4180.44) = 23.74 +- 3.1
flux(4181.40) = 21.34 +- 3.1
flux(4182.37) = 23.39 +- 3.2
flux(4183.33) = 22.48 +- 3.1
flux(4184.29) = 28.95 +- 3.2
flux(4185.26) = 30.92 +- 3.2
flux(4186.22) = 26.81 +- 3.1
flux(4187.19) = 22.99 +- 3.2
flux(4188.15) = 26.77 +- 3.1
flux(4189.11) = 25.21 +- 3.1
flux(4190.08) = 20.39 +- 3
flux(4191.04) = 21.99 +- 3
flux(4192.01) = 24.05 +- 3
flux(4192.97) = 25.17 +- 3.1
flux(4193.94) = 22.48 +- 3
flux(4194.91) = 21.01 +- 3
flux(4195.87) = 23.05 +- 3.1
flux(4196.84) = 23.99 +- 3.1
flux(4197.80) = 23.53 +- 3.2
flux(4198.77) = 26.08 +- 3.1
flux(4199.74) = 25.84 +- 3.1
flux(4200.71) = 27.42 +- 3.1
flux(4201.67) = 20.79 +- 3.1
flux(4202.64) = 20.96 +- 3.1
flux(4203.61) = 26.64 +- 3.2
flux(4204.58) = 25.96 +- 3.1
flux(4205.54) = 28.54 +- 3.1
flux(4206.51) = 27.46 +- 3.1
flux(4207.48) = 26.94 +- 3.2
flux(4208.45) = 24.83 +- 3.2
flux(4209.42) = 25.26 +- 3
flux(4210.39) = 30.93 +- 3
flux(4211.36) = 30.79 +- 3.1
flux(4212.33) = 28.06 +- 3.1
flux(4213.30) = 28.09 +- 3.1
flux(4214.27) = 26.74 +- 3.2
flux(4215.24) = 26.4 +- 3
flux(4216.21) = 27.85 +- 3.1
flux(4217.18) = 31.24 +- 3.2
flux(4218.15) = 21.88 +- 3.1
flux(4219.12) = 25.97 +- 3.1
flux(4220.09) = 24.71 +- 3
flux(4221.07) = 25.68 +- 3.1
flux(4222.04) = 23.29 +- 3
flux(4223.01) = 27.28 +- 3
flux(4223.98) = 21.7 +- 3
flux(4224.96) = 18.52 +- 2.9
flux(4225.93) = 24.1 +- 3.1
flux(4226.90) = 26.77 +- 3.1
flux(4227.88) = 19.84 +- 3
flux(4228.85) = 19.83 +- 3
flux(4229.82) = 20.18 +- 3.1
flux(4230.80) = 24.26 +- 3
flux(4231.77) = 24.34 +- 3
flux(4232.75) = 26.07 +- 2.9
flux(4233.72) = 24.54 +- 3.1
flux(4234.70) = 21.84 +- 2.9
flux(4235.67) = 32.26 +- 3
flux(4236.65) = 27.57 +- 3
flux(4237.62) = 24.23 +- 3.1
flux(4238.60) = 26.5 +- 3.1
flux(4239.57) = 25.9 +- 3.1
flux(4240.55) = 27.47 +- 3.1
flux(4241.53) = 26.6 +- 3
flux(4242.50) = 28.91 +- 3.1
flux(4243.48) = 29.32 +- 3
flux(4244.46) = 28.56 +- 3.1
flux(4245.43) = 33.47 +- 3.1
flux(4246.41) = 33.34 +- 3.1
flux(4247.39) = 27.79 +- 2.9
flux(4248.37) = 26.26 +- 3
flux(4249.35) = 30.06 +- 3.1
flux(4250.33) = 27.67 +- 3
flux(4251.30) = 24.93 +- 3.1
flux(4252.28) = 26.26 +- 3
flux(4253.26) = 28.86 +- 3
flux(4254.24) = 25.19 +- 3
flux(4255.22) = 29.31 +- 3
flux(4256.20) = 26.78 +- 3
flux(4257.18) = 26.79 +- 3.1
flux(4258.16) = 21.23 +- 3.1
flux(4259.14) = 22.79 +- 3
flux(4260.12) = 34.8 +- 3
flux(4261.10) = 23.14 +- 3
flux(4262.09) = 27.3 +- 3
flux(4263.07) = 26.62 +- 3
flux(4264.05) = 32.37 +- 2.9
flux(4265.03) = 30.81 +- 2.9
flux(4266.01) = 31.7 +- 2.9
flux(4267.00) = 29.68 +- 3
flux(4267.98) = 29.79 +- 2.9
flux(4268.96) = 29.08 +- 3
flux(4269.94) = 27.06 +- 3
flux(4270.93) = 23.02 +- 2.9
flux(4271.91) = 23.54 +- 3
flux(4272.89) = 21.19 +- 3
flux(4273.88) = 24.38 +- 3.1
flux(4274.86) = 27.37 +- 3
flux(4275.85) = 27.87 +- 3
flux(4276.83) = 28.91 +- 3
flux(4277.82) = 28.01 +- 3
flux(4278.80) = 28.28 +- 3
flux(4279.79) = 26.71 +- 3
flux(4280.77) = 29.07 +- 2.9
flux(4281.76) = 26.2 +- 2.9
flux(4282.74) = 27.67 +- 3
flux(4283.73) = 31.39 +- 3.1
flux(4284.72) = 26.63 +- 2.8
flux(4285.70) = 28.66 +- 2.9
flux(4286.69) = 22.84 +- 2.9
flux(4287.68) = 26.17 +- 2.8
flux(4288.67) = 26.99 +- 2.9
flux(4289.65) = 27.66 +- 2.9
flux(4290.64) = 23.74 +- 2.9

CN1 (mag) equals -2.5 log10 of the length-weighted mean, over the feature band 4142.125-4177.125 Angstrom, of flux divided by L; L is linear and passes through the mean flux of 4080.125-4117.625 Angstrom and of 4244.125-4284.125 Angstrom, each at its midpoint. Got 0.08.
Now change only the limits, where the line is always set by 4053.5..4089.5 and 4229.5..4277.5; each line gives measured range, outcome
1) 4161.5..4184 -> 0.06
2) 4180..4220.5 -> 0.04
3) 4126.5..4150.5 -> 0.07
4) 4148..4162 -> 0.10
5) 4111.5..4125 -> -0.04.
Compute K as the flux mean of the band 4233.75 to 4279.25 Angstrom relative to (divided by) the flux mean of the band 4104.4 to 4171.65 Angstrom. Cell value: 1.11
